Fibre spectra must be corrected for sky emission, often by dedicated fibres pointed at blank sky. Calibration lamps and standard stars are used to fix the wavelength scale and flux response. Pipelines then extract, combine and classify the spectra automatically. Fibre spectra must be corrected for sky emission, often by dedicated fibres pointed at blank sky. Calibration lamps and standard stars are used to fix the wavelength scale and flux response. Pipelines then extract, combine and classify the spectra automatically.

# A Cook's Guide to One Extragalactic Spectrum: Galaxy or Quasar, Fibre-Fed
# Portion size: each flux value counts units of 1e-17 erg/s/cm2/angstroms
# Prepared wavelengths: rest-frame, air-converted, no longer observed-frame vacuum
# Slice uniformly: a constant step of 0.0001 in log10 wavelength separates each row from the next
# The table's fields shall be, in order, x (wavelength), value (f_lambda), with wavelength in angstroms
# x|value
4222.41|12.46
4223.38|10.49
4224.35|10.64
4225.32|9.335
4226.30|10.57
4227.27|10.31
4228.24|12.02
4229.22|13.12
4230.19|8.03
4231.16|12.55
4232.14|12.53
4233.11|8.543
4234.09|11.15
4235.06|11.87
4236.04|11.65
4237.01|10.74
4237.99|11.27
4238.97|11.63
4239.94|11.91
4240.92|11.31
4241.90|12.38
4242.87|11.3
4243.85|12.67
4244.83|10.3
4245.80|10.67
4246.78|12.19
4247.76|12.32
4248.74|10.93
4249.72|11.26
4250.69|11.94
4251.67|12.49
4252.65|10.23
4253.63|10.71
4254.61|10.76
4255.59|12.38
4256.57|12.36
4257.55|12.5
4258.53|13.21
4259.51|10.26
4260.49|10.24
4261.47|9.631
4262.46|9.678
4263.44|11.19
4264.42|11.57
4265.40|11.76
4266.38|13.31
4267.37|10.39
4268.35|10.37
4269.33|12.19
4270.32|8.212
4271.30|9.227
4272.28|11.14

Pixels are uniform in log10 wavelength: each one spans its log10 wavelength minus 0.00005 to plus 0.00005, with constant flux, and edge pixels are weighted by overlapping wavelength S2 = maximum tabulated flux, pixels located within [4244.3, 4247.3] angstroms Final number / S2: 12.19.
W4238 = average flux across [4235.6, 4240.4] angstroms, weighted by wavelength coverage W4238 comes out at 11.4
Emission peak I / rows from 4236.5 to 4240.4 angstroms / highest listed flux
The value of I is 11.91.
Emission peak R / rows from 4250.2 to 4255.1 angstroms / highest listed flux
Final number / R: 12.49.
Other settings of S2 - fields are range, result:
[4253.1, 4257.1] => 12.38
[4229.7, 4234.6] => 12.55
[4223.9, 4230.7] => 13.12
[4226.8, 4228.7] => 12.02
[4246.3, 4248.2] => 12.32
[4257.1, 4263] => 13.21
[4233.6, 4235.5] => 11.87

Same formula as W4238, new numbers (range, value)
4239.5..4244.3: 11.9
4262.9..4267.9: 11.6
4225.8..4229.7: 11.5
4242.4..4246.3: 11.2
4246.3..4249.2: 11.8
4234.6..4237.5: 11.4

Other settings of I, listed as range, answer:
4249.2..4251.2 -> 11.94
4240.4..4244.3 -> 12.67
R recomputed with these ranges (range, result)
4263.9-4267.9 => 13.31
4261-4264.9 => 11.57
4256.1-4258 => 12.5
